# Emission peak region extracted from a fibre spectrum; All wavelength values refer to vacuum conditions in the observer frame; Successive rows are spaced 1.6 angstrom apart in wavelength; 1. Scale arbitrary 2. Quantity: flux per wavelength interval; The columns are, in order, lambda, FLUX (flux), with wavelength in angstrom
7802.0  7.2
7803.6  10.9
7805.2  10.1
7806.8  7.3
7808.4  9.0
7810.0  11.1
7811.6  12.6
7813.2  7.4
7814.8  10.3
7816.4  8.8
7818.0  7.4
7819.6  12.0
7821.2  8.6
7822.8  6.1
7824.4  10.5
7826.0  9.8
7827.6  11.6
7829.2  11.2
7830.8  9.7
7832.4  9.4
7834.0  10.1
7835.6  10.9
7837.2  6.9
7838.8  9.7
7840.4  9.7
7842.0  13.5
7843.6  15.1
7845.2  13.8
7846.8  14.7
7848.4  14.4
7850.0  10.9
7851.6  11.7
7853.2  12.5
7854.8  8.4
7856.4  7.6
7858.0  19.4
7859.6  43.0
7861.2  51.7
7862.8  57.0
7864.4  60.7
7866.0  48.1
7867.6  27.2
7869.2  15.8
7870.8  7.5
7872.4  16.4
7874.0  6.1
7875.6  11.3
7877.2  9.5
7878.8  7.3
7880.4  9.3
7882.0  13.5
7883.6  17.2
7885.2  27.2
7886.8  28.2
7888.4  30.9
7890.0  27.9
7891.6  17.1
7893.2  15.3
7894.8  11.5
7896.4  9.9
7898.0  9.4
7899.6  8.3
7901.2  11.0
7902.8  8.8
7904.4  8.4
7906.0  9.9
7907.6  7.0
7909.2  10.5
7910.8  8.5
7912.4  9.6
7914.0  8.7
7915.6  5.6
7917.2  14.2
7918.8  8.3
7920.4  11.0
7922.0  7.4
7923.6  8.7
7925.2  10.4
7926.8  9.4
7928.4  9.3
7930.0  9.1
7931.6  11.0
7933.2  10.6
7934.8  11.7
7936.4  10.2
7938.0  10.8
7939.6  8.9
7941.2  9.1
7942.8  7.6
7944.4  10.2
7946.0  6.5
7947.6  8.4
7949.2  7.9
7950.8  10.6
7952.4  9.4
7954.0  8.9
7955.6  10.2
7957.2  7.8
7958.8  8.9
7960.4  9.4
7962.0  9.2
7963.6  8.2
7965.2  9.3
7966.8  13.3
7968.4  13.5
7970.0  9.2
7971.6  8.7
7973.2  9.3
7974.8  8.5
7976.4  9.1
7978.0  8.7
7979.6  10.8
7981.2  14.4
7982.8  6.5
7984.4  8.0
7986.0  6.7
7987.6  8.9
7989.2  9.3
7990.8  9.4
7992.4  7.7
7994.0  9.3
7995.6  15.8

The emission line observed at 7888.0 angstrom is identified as [N II]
